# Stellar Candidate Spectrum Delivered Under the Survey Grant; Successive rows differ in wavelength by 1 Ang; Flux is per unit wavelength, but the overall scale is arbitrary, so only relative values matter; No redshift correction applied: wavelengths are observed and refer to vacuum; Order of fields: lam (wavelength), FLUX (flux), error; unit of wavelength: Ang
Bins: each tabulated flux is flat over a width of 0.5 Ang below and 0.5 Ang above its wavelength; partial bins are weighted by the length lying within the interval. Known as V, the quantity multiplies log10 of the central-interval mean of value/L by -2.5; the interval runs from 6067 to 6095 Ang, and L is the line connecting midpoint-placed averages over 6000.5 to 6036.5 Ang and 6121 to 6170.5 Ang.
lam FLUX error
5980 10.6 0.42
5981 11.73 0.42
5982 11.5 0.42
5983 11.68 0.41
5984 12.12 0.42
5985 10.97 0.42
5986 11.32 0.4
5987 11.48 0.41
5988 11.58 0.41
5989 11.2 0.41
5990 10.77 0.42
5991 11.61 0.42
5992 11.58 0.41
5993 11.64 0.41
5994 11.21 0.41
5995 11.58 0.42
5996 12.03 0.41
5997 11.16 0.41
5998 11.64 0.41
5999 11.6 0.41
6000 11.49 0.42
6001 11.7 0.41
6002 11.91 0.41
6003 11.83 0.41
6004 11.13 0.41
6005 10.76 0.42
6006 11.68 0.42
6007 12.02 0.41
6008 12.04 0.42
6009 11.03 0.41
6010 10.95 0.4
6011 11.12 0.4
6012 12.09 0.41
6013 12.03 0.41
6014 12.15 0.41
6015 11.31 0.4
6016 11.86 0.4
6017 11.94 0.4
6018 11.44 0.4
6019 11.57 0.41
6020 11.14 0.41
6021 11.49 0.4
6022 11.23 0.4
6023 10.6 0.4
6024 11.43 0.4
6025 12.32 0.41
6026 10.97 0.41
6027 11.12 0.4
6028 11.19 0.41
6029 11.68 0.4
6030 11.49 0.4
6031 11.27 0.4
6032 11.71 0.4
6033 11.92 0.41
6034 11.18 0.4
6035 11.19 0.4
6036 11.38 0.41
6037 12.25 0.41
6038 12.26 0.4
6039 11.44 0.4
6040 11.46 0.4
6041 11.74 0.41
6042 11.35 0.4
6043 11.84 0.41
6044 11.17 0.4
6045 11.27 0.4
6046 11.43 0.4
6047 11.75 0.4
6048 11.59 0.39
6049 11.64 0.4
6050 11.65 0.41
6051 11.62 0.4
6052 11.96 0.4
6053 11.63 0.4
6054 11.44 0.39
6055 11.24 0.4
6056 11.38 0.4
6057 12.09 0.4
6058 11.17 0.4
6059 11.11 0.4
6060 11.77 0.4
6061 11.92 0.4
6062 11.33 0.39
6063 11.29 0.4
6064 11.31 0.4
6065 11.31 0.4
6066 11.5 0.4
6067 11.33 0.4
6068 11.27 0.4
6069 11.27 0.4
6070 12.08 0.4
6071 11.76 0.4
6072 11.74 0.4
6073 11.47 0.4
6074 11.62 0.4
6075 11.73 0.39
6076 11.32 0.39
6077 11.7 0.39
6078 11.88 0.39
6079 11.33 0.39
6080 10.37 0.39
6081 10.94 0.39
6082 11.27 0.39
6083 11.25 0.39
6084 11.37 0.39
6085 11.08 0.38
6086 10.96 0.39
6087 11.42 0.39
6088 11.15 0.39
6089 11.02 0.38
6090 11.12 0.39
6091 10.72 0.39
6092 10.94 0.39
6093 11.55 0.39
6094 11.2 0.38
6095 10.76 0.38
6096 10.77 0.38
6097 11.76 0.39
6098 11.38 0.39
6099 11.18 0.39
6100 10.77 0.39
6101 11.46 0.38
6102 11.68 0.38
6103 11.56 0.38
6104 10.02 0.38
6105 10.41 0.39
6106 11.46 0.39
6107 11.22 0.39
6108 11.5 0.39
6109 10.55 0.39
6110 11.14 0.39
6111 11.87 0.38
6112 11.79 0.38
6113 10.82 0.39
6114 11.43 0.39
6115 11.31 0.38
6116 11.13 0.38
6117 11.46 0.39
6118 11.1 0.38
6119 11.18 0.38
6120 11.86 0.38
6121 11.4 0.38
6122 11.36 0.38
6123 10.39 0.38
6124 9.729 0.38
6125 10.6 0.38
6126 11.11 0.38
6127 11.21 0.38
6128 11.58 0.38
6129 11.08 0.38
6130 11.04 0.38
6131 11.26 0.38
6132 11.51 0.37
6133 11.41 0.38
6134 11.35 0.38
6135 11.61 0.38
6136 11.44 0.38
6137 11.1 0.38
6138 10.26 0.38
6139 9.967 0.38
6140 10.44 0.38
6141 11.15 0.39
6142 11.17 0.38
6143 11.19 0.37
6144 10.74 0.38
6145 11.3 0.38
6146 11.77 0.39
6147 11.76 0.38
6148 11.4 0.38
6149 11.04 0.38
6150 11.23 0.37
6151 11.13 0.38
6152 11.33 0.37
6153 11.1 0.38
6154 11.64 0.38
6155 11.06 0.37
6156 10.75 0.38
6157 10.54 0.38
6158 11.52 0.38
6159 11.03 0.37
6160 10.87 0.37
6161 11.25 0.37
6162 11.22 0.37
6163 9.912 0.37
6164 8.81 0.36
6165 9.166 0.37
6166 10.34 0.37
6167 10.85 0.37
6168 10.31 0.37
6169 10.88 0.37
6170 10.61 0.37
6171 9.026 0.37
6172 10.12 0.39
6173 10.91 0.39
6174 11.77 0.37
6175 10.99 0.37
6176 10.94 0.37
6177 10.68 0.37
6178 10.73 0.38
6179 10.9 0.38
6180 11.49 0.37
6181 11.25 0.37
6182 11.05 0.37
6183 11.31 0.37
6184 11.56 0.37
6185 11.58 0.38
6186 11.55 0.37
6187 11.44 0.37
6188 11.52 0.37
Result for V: -0.01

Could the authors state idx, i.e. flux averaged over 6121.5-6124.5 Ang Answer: 10.5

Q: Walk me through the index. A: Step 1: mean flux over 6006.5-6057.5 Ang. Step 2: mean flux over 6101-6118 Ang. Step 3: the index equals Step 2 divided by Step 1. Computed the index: 0.97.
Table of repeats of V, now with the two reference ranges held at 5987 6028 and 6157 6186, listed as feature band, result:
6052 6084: -0.02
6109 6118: -0.03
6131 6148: -0.02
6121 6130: 0.00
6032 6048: -0.02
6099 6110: 0.00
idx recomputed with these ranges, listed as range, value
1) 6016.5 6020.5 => 11.5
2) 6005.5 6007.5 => 11.8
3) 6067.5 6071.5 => 11.6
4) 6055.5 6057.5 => 11.7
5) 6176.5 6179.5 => 10.8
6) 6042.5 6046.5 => 11.4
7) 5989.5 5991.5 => 11.2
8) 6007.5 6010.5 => 11.3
